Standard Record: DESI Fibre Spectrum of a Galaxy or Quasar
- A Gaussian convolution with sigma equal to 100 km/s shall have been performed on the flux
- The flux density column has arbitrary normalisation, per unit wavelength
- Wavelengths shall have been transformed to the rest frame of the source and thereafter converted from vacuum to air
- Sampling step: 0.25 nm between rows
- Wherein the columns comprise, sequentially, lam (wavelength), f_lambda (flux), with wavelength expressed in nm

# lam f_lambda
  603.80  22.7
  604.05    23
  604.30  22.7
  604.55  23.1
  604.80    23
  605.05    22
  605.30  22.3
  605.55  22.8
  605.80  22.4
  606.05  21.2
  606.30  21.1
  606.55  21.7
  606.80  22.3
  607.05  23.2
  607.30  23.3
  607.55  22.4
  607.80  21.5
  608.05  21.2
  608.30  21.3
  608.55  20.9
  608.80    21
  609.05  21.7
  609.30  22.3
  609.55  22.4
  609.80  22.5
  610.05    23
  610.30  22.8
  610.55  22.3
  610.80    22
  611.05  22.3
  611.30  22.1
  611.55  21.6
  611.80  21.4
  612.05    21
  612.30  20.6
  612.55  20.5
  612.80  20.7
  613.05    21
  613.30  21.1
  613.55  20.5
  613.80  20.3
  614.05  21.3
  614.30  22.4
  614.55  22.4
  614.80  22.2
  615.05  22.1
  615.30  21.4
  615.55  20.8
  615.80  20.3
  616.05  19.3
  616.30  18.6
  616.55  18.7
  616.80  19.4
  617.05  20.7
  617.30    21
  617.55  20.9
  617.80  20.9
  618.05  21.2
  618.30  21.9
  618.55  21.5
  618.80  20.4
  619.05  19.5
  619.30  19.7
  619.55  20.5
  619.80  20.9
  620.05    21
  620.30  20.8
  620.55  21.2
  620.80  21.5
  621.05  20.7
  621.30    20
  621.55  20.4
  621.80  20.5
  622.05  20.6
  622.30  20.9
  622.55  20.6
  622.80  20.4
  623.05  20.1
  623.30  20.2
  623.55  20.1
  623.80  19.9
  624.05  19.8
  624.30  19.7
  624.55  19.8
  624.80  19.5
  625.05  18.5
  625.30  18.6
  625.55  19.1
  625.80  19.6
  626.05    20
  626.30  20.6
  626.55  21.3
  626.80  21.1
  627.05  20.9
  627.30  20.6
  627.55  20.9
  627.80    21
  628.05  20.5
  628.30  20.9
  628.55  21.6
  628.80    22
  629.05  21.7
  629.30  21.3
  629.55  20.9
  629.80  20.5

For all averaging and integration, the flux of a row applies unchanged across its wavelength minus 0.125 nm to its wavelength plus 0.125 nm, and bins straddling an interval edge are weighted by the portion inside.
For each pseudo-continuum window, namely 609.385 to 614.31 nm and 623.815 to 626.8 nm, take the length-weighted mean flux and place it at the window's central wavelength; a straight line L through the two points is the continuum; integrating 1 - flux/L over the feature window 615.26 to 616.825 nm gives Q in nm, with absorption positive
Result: 0.096 nm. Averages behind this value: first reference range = 21.6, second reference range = 19.7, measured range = 19.7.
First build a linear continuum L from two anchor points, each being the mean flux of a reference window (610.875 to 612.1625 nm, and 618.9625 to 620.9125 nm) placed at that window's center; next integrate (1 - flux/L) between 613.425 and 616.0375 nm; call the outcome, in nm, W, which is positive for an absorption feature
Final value 0.00 nm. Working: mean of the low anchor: 21.7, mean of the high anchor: 20.7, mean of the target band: 21.3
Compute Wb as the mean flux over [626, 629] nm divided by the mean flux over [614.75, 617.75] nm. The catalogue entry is 1.03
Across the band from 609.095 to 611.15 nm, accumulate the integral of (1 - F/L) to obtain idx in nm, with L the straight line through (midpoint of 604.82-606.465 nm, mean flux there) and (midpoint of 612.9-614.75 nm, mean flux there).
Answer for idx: -0.07 nm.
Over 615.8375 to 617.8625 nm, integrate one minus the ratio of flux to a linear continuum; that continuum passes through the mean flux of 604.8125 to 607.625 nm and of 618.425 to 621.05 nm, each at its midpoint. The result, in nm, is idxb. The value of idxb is 0.107 nm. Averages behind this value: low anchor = 22.3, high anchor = 20.7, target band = 19.9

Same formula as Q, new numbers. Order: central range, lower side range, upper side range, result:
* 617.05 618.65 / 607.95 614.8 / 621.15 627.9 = -0.023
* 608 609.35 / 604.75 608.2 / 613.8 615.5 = 0.042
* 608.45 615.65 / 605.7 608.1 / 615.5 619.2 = -0.140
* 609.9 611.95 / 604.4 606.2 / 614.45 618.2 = -0.064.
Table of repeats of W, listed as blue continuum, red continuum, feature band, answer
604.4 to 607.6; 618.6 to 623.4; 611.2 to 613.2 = 0.048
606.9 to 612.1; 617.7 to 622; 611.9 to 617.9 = 0.168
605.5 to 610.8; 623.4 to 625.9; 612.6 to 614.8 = -0.007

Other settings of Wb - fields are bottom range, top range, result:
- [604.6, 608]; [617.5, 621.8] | 0.93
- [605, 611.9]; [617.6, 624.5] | 0.93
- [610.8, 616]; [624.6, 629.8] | 0.96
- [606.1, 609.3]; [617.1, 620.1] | 0.95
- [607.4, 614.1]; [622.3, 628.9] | 0.94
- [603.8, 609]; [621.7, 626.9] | 0.91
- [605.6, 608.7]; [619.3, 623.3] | 0.94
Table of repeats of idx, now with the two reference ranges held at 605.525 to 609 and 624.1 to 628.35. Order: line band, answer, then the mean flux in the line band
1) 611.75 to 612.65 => 0.02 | 20.8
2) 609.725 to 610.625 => -0.05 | 22.7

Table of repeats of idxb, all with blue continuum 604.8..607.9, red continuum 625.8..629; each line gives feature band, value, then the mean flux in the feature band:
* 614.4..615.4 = -0.02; 22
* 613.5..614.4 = 0.03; 21.1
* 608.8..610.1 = -0.01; 22.2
